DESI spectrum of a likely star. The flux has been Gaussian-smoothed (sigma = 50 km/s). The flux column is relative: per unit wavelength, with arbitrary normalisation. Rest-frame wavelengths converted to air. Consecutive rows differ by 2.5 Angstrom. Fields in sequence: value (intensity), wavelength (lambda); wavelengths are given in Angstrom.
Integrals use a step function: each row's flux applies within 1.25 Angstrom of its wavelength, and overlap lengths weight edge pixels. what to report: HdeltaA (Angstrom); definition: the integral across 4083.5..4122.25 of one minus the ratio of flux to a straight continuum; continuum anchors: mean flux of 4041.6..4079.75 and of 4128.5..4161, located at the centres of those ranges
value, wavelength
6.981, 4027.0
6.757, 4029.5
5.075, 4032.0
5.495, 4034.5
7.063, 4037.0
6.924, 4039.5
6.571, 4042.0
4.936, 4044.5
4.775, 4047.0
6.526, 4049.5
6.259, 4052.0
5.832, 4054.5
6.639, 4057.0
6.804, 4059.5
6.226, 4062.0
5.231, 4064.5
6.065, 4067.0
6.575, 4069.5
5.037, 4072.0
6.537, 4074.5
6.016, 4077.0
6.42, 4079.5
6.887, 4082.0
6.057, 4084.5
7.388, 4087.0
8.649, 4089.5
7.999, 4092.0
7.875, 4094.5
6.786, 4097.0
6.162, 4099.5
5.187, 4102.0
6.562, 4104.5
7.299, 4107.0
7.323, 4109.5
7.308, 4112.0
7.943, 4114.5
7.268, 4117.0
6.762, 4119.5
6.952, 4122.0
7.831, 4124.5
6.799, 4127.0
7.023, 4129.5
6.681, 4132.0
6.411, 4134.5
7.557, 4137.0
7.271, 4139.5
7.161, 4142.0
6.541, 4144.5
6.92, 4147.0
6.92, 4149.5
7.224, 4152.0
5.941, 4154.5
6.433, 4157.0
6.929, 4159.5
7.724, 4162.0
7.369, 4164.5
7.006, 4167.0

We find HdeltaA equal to -4.1 Angstrom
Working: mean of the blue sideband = 6.01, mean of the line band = 7.11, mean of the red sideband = 6.85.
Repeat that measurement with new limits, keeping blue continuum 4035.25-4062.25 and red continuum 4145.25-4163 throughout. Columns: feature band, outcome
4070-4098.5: -1.9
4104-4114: -1.0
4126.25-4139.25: -0.4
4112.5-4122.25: -0.9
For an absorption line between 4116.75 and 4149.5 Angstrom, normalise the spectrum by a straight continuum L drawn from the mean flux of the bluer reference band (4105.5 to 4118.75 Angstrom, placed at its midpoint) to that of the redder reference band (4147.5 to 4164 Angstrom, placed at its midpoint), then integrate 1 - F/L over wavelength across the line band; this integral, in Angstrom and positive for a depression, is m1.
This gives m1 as 0.7 Angstrom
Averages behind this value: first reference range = 7.39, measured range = 7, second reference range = 6.89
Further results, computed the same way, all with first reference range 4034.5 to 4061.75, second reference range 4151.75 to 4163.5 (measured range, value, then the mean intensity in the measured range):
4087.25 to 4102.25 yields -1.8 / 7.26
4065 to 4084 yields 0.5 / 6.17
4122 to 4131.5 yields -0.7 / 7.14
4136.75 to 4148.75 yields -0.5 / 7.04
